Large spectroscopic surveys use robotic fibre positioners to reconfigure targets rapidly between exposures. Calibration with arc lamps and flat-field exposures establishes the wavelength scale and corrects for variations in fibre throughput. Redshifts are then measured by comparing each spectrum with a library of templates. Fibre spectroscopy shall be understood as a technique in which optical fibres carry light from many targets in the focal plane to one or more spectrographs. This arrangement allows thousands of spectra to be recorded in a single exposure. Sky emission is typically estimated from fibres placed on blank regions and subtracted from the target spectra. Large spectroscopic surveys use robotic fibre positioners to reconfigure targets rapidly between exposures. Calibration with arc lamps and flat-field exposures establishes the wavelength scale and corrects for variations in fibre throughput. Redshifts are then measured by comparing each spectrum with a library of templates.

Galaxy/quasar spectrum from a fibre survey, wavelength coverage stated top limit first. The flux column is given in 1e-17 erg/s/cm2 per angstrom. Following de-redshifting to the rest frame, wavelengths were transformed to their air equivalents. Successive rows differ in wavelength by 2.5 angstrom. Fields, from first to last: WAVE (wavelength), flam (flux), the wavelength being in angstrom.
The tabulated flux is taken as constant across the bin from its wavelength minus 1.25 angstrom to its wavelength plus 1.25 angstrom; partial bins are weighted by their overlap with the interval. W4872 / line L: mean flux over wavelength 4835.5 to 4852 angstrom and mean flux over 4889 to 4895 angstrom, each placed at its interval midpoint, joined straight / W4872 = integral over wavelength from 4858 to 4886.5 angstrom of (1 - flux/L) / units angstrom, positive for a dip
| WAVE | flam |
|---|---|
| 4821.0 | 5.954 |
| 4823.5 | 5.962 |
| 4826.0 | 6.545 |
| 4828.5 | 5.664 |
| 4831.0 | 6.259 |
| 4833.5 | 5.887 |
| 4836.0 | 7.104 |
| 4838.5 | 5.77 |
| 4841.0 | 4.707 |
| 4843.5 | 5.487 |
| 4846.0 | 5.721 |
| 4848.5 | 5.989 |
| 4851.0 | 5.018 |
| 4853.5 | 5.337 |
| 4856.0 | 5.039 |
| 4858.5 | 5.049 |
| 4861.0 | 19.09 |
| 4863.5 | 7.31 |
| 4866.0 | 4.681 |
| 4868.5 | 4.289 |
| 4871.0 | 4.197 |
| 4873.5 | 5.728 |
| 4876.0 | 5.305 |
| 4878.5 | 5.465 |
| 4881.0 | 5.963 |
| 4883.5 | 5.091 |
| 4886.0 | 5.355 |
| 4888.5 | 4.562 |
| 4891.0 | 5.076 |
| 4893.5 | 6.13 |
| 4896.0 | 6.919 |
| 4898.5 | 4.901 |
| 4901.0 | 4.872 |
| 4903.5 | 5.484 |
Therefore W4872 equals -4.9 angstrom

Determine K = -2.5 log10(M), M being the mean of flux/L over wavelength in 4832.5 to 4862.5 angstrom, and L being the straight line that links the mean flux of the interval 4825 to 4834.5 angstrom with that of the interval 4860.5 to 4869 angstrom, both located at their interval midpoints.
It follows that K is 0.094 mag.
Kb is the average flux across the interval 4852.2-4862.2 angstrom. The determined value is 8.56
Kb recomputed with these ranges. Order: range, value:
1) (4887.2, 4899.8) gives 5.51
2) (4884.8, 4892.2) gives 4.99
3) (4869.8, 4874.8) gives 4.97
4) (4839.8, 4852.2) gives 5.39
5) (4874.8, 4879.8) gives 5.39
